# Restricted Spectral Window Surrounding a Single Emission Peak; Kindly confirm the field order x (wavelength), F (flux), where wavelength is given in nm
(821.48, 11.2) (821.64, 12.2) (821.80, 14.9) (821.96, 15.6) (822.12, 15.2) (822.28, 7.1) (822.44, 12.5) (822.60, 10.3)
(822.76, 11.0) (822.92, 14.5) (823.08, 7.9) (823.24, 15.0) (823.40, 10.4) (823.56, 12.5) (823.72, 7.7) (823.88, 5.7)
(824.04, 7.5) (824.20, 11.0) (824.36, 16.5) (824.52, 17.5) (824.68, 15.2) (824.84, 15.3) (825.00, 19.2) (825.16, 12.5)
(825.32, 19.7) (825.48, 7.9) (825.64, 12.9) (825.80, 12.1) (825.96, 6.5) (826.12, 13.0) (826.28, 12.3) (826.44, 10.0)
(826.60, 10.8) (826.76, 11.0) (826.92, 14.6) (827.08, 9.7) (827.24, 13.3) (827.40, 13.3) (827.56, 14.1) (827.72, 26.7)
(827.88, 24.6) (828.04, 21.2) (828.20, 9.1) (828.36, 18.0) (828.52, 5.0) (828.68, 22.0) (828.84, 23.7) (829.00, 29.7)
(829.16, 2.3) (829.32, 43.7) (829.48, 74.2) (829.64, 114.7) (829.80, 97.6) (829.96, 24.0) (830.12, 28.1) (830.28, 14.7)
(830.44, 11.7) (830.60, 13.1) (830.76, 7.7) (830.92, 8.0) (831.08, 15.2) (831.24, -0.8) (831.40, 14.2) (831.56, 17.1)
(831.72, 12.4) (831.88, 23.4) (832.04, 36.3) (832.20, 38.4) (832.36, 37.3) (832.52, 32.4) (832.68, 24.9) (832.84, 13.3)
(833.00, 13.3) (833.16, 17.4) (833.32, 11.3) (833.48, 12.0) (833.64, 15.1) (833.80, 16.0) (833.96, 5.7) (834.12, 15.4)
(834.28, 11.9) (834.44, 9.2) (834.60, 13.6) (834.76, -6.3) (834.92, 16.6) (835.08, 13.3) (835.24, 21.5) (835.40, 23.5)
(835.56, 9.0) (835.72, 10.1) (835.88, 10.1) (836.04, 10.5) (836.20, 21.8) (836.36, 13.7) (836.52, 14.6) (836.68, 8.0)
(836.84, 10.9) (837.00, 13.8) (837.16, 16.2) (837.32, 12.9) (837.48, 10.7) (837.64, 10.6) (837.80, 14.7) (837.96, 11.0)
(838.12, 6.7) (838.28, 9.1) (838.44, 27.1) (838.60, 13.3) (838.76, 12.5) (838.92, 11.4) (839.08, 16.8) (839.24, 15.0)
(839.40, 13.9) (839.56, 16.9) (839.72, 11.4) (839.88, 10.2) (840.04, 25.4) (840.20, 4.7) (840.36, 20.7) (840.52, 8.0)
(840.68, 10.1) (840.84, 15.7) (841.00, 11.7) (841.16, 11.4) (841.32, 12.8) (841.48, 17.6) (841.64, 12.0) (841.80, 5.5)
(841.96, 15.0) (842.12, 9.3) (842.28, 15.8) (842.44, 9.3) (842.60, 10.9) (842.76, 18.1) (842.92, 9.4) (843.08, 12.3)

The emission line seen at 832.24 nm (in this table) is [N II]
